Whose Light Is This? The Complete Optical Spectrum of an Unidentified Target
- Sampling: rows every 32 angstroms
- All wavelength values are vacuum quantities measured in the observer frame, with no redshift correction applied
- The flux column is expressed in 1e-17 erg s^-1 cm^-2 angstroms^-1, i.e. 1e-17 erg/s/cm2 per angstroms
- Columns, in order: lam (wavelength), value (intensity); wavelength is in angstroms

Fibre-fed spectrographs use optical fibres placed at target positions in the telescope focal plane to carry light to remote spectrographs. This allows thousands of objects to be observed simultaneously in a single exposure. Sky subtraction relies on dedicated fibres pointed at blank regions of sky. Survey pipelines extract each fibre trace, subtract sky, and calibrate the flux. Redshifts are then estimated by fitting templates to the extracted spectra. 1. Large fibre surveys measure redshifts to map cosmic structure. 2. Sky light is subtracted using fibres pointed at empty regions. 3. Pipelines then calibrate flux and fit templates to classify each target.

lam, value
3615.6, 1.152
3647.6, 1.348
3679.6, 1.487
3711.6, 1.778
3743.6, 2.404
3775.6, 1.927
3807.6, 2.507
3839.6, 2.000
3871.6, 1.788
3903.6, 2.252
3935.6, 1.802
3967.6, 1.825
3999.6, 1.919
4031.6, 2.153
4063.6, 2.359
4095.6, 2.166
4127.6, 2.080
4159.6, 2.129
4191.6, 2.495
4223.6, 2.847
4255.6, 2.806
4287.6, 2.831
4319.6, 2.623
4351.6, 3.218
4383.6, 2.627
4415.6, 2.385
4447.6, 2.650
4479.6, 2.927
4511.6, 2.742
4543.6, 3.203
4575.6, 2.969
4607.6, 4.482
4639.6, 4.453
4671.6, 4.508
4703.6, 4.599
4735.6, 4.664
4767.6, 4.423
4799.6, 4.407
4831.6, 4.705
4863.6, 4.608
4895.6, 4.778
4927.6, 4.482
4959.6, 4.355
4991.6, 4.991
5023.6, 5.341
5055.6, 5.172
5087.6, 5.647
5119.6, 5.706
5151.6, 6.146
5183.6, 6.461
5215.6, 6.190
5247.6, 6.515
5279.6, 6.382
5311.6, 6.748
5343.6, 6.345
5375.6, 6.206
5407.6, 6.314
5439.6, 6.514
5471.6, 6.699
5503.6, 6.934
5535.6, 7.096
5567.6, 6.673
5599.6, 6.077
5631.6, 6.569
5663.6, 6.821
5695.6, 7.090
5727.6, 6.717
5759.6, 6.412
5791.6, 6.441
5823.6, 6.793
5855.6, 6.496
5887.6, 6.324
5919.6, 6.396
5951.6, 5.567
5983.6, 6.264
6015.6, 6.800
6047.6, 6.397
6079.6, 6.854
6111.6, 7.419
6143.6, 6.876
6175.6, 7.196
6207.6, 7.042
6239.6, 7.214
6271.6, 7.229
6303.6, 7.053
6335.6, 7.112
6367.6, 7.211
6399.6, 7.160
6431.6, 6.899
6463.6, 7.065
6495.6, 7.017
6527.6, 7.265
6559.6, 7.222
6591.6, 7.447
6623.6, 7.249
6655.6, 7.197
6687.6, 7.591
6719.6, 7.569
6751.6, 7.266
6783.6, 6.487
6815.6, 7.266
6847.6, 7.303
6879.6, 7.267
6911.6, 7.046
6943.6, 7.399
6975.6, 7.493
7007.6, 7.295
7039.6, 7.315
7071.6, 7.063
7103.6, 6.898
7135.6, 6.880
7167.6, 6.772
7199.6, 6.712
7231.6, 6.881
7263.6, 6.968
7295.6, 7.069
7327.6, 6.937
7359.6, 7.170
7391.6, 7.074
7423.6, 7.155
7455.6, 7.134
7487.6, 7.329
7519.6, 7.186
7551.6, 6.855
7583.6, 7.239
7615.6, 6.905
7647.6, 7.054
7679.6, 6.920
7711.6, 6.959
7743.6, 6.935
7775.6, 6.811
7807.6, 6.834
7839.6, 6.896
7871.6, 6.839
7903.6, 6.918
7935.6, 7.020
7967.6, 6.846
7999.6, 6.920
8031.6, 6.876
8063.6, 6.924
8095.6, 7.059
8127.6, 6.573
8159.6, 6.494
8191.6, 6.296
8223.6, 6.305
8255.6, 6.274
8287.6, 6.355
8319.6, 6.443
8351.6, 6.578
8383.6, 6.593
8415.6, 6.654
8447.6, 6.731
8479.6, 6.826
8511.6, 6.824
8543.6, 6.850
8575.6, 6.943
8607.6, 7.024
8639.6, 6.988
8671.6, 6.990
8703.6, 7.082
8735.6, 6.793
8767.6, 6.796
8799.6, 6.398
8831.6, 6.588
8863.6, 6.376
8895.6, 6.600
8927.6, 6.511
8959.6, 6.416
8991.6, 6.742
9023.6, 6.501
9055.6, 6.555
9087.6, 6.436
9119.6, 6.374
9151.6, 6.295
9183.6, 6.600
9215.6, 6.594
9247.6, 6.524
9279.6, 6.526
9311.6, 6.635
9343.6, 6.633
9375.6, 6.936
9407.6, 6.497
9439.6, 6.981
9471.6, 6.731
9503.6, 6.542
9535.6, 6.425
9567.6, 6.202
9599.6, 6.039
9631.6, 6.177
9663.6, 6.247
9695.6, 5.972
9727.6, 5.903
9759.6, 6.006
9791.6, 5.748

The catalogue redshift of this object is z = 0.15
